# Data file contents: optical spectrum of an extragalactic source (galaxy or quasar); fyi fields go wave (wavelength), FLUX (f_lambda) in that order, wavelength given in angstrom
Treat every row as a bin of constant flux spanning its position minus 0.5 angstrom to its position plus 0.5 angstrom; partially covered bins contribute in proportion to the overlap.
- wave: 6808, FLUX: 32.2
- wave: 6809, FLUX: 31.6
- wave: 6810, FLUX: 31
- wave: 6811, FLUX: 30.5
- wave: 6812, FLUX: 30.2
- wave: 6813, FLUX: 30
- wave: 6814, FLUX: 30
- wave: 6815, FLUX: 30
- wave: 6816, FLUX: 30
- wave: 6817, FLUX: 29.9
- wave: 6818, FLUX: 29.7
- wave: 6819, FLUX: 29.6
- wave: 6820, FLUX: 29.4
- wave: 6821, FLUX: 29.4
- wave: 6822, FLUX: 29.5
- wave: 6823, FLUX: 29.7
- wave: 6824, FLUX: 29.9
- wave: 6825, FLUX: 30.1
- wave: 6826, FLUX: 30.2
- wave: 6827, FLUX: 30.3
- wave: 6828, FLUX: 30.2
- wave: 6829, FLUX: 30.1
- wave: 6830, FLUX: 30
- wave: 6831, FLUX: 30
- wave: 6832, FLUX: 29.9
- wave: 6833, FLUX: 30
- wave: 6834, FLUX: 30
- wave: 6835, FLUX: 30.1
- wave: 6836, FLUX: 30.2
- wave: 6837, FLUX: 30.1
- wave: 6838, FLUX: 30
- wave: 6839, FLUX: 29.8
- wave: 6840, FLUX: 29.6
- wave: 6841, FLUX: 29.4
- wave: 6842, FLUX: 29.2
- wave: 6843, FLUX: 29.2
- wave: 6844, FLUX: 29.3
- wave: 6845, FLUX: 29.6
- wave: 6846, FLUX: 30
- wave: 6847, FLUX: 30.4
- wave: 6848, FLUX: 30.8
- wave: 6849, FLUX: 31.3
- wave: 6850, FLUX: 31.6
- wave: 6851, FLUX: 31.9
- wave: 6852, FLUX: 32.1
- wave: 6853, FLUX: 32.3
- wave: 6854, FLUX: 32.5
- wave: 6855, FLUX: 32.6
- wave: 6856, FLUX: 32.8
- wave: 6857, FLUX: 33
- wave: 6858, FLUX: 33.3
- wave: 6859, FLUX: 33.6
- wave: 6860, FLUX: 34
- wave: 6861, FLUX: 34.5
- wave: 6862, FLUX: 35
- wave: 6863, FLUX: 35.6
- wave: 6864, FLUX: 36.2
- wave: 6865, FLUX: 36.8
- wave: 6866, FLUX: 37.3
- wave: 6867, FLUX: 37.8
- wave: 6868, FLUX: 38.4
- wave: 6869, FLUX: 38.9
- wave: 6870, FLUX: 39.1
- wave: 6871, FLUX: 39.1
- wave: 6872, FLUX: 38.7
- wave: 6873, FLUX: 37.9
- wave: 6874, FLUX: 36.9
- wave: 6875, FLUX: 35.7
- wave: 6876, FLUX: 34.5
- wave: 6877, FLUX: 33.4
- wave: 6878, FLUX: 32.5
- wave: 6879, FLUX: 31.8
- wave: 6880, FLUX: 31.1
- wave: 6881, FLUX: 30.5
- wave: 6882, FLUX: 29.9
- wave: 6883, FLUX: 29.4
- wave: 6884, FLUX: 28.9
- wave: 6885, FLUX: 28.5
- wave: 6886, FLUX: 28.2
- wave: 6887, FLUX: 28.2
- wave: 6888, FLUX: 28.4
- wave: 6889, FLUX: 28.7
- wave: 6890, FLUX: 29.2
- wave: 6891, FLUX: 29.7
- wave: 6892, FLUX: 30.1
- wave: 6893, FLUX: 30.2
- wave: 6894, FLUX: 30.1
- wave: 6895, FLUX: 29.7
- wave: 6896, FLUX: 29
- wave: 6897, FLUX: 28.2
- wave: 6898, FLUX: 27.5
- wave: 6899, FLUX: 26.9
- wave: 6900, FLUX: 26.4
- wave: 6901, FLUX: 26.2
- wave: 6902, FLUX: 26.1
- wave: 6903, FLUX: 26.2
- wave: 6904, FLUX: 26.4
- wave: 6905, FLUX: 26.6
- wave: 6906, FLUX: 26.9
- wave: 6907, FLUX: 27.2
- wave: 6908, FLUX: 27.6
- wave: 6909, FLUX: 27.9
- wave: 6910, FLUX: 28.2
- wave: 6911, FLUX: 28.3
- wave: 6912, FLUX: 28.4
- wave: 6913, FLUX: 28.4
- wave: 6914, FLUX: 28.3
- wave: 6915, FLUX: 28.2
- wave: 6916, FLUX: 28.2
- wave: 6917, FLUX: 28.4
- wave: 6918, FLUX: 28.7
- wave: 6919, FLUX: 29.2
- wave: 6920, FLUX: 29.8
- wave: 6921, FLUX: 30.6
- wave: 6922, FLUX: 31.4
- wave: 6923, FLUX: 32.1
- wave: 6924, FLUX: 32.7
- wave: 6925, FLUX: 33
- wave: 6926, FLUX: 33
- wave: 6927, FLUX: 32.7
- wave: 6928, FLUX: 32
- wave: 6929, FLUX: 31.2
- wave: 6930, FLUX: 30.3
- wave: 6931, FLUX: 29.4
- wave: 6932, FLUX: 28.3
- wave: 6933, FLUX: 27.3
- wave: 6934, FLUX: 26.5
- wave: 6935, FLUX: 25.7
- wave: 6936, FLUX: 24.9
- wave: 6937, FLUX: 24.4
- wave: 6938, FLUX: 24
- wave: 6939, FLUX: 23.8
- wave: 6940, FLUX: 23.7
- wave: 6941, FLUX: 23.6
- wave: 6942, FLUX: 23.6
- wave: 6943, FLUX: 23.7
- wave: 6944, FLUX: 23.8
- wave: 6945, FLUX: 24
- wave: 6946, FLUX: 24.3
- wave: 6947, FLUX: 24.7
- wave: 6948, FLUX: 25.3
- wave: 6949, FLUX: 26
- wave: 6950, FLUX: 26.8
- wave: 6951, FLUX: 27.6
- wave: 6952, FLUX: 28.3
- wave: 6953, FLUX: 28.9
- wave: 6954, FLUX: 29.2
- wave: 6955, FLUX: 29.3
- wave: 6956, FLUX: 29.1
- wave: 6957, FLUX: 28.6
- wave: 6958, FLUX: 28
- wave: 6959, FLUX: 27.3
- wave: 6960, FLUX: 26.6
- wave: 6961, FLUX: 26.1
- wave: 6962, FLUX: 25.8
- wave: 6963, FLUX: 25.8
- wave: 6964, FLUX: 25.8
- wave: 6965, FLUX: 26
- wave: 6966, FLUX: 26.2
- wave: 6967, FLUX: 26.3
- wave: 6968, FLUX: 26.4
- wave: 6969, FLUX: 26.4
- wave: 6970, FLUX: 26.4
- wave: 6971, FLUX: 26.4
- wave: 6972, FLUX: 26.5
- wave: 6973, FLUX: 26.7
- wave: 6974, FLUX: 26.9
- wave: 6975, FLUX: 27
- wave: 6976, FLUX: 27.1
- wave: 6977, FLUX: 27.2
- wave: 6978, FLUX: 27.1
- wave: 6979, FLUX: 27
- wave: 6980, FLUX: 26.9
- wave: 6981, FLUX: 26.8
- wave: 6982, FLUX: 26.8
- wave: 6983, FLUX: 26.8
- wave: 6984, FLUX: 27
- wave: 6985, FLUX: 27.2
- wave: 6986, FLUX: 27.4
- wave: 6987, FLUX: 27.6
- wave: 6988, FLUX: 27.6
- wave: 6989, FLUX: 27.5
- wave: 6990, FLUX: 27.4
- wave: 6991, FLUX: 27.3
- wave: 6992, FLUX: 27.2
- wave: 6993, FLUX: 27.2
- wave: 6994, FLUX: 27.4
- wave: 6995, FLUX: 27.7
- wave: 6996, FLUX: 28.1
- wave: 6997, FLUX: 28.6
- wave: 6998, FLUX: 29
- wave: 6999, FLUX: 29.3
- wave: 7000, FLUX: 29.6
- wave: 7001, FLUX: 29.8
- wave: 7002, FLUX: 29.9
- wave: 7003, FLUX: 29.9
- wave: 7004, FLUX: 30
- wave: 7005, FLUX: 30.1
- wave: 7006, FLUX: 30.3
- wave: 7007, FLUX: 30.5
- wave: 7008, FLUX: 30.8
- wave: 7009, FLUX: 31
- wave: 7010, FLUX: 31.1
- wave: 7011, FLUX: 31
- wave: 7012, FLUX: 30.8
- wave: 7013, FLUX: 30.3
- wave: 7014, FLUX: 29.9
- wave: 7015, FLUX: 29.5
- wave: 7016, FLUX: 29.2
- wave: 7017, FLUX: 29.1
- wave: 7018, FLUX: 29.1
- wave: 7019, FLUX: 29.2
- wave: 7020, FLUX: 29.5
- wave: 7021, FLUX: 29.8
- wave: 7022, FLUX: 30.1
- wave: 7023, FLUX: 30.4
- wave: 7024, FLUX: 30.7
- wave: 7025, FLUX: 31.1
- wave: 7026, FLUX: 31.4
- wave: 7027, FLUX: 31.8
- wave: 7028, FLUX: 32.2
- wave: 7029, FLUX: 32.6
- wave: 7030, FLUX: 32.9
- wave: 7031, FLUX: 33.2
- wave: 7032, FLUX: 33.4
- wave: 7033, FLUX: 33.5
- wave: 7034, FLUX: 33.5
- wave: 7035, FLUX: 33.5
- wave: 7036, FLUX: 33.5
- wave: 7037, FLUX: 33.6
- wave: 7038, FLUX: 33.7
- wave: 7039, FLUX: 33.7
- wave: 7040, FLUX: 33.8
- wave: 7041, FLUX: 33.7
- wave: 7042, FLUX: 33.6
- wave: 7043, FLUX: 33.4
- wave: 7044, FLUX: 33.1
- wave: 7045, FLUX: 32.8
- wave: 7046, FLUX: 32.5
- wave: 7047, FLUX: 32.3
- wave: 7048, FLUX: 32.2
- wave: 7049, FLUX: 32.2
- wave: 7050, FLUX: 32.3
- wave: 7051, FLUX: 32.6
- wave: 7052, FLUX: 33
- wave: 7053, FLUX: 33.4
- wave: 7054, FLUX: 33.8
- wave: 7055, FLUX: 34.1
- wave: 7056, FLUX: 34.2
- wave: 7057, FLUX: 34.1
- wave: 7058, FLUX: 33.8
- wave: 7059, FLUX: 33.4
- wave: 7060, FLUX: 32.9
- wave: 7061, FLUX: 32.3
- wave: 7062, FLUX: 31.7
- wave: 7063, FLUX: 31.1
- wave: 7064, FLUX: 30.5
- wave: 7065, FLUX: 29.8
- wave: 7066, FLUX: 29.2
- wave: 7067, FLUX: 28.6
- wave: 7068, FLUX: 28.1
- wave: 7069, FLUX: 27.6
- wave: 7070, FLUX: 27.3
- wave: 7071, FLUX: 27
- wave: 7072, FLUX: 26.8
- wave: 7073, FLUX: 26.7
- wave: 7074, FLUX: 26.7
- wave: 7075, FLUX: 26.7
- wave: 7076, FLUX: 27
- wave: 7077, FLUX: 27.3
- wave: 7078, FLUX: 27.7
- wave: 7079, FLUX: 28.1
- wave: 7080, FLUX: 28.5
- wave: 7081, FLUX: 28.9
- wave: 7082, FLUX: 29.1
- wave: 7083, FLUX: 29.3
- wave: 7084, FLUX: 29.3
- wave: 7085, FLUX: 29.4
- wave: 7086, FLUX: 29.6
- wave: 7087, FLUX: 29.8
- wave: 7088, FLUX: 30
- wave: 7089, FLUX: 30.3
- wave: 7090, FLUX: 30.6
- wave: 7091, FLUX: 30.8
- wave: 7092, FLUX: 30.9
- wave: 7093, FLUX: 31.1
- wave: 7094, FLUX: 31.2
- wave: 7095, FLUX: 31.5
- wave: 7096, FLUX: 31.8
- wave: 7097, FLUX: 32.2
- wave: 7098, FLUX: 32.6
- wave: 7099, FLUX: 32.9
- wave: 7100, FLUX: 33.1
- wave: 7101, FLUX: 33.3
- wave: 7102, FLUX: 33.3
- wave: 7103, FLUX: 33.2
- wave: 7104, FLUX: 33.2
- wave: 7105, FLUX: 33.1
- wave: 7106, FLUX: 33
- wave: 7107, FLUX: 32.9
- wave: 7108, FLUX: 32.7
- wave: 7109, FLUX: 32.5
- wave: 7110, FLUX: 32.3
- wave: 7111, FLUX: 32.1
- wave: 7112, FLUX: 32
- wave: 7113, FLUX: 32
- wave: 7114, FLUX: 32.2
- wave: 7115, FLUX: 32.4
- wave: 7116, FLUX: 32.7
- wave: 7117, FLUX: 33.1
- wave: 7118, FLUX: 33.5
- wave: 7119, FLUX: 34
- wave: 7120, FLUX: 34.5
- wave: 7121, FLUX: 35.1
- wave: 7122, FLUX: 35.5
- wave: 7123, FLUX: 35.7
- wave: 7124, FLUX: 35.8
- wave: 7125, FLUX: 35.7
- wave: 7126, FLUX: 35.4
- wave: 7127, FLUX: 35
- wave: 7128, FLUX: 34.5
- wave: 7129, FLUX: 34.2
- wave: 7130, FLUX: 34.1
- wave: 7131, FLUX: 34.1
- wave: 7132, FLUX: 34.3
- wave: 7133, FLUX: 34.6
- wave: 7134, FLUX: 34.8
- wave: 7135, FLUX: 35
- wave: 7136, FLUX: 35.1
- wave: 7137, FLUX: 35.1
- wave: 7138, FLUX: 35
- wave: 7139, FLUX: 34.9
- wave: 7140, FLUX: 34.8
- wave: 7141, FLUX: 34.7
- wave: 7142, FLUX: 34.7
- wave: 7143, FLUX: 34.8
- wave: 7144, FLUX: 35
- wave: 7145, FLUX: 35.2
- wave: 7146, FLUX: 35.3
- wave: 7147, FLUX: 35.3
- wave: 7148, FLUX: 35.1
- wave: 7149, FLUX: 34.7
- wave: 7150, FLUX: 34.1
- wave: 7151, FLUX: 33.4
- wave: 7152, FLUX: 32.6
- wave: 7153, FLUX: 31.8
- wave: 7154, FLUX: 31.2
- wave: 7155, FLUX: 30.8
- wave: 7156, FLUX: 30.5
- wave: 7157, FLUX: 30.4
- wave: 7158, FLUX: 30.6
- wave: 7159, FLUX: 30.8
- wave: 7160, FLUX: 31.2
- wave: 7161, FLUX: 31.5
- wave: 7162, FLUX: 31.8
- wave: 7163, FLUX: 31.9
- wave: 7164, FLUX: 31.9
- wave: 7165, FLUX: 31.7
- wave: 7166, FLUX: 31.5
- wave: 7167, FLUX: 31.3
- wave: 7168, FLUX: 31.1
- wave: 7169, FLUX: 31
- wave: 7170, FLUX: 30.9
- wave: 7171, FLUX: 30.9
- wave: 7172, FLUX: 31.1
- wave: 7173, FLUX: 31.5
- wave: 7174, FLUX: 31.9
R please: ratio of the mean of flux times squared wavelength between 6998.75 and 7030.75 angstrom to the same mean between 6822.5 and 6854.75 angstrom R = 1.06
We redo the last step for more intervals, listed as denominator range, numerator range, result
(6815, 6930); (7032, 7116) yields 1.08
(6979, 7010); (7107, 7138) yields 1.24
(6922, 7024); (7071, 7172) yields 1.20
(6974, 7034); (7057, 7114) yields 1.07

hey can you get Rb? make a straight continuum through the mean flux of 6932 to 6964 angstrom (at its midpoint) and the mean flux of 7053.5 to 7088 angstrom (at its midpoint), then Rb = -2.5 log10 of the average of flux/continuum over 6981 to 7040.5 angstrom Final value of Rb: -0.08 mag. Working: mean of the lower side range 26.1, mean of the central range 30.1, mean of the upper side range 29.7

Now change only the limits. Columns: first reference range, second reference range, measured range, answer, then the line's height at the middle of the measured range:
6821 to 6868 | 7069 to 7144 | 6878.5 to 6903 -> 0.10 mag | 31.7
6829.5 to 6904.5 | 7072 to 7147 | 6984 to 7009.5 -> 0.12 mag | 32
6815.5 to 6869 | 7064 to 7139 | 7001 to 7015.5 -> 0.05 mag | 31.6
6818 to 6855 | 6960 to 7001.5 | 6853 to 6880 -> -0.19 mag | 29.6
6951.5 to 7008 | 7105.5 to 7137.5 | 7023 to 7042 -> -0.10 mag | 30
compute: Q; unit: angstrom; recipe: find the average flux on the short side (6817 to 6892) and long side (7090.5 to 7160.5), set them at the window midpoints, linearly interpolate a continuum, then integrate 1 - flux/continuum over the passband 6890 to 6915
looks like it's 3.2 angstrom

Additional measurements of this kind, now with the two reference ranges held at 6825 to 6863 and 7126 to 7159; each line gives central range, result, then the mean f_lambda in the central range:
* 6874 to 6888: 0.2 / 31.1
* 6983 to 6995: 1.9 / 27.3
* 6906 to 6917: 1.3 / 28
